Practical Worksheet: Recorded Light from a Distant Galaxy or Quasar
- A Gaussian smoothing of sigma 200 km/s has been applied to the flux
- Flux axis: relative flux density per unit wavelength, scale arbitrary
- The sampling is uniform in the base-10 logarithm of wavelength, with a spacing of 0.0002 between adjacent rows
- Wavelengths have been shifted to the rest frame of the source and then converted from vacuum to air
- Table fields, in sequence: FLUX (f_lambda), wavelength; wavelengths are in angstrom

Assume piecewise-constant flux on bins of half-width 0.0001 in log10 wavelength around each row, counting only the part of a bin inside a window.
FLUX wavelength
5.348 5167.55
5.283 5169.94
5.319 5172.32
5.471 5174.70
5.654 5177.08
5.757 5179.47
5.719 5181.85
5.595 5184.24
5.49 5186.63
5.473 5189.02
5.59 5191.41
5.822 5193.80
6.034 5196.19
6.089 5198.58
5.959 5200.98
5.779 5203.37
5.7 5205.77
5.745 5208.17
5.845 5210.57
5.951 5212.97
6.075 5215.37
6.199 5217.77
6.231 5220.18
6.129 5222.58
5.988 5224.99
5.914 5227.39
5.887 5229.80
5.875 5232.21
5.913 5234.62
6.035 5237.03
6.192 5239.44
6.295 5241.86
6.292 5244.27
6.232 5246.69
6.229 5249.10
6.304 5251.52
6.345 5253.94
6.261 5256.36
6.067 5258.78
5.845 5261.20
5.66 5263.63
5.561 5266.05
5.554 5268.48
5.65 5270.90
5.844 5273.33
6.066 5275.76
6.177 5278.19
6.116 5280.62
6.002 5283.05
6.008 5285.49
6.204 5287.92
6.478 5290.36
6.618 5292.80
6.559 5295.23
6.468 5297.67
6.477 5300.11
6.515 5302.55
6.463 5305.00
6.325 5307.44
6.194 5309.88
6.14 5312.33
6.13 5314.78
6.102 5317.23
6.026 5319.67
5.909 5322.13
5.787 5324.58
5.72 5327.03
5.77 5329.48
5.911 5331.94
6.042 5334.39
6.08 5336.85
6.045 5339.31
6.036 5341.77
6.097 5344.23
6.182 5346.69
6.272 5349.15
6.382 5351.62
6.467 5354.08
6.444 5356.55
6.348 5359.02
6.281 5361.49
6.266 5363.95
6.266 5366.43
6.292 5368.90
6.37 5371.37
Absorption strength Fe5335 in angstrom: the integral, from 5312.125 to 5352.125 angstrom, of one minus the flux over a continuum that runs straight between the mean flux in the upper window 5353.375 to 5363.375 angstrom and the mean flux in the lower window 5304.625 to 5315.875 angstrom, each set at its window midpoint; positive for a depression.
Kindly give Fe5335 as 1.7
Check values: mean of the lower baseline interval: 6.24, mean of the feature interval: 6.03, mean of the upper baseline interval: 6.37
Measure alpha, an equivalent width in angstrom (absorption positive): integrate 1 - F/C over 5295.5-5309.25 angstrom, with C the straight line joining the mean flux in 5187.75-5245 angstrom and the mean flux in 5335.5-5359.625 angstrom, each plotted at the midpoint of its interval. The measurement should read -0.7 angstrom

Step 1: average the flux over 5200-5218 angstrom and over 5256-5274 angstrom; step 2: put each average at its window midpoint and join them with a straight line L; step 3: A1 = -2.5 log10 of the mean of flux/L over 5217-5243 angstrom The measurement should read -0.04 mag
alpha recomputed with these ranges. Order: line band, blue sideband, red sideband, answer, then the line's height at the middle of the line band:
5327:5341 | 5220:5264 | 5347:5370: 0.7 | 6.28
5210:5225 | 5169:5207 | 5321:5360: -0.8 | 5.76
